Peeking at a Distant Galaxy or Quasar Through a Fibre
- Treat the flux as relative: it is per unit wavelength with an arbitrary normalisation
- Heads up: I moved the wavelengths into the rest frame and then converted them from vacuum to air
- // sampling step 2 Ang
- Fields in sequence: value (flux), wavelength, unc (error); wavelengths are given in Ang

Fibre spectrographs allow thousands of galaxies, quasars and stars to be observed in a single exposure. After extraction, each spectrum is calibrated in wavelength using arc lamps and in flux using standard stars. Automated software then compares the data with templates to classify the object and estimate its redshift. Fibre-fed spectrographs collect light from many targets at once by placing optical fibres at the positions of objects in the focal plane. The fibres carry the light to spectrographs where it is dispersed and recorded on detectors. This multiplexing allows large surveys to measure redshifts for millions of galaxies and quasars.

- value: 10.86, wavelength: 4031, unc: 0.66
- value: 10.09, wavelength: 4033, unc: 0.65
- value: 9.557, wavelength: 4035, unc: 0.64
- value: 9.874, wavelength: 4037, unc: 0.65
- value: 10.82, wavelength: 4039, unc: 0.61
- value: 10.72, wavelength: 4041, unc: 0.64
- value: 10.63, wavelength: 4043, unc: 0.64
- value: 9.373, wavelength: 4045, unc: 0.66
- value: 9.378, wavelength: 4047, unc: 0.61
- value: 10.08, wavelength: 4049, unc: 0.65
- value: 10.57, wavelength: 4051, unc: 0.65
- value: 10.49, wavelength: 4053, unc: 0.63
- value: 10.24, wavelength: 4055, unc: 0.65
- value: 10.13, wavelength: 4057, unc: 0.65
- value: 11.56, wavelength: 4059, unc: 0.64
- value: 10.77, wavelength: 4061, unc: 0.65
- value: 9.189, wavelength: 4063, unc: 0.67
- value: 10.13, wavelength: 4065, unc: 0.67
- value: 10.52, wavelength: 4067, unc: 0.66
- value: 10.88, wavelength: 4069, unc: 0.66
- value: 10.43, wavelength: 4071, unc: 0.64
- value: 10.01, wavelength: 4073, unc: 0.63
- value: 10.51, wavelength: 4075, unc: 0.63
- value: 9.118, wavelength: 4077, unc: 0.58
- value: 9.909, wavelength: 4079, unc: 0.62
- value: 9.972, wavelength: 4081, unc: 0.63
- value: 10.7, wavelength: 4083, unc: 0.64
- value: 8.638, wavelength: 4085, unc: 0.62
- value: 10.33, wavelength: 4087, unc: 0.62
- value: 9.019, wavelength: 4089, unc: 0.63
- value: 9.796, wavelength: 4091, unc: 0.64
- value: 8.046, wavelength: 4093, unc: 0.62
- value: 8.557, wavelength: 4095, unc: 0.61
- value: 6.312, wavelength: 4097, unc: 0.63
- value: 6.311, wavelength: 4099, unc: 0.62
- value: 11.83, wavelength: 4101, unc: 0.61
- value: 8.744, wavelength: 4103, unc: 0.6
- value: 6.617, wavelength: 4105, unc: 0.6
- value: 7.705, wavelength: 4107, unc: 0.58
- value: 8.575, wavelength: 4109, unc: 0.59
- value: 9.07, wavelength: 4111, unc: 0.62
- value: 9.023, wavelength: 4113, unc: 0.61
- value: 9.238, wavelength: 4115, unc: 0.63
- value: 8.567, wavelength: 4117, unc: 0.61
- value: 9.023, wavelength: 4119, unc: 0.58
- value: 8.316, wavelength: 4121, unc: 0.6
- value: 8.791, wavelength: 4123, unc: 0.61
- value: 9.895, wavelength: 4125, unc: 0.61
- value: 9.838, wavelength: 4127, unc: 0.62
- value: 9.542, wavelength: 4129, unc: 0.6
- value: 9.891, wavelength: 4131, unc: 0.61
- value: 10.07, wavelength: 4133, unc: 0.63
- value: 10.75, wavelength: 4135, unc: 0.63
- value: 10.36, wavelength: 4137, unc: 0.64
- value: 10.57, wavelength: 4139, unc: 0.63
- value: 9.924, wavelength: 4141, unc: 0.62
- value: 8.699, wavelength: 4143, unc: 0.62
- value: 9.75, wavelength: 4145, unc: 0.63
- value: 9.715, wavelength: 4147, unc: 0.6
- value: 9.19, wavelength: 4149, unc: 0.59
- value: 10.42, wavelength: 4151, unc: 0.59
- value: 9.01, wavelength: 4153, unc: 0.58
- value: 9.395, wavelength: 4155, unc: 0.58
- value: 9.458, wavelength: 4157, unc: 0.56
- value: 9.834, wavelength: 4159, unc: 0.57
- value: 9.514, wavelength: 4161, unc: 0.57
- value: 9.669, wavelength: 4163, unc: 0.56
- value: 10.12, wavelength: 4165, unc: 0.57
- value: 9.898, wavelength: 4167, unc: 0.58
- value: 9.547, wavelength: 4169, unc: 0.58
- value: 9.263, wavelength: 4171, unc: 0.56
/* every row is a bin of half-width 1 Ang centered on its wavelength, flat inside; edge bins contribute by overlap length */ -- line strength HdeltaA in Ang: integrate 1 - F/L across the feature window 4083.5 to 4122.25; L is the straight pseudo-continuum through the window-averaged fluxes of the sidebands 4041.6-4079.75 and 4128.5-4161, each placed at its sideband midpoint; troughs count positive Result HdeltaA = 5.2 Ang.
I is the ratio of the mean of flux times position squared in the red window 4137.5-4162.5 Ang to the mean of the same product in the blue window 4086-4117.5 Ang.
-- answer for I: 1.1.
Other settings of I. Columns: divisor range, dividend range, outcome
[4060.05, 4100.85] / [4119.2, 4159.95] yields 1.05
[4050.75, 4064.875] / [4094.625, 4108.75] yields 0.79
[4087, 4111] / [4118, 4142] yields 1.17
